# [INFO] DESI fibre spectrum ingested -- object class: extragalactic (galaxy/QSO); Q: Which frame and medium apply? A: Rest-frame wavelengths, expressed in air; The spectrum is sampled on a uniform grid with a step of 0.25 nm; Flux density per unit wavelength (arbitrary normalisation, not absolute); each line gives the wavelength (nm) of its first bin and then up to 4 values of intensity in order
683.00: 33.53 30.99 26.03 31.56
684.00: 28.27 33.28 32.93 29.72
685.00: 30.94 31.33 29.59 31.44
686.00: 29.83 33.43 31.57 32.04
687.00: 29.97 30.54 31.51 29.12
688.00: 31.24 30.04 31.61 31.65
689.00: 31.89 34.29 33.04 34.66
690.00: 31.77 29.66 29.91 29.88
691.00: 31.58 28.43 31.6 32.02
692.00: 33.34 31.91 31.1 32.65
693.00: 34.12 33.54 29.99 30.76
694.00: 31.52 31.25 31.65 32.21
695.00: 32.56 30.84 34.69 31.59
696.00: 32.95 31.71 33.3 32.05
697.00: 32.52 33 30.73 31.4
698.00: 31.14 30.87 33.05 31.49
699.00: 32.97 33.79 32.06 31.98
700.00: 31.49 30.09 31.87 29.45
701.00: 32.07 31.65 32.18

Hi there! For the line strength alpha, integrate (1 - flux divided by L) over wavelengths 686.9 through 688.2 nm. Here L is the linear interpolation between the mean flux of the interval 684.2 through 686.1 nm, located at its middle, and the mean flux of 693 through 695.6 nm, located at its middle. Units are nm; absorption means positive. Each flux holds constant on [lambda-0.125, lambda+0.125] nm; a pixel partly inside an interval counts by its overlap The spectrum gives 0.04 nm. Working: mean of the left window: 31.1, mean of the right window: 32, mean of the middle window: 30.5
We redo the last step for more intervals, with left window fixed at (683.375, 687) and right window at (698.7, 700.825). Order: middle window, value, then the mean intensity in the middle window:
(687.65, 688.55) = 0.016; 30.4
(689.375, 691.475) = 0.001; 31.1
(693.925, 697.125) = -0.076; 32.2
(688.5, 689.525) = -0.049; 32.6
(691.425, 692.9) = -0.042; 32.2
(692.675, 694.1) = -0.034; 32.1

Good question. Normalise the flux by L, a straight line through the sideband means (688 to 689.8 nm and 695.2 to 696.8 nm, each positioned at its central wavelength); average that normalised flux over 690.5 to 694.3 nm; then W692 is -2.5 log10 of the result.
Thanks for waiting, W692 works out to 0.03 mag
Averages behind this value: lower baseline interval 32.3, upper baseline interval 32.5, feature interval 31.5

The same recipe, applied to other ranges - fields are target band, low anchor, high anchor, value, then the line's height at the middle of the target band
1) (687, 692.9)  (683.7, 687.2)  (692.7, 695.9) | 0.01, 31.6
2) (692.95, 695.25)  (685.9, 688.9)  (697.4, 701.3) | -0.02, 31.4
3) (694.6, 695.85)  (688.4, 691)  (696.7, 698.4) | -0.02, 31.7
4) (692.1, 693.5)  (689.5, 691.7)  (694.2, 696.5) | -0.03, 31.6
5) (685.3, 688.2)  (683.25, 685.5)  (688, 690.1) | 0.02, 31.4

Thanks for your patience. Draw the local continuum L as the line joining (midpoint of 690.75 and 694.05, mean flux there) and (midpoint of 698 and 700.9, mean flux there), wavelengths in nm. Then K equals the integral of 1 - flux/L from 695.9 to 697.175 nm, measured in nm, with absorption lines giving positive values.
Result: -0.03 nm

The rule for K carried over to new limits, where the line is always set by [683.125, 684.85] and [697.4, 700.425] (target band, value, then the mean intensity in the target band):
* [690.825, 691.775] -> 0.01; 30.7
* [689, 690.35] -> -0.08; 32.7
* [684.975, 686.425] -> -0.03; 31.1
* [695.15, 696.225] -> -0.03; 32.5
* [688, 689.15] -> -0.02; 31.4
